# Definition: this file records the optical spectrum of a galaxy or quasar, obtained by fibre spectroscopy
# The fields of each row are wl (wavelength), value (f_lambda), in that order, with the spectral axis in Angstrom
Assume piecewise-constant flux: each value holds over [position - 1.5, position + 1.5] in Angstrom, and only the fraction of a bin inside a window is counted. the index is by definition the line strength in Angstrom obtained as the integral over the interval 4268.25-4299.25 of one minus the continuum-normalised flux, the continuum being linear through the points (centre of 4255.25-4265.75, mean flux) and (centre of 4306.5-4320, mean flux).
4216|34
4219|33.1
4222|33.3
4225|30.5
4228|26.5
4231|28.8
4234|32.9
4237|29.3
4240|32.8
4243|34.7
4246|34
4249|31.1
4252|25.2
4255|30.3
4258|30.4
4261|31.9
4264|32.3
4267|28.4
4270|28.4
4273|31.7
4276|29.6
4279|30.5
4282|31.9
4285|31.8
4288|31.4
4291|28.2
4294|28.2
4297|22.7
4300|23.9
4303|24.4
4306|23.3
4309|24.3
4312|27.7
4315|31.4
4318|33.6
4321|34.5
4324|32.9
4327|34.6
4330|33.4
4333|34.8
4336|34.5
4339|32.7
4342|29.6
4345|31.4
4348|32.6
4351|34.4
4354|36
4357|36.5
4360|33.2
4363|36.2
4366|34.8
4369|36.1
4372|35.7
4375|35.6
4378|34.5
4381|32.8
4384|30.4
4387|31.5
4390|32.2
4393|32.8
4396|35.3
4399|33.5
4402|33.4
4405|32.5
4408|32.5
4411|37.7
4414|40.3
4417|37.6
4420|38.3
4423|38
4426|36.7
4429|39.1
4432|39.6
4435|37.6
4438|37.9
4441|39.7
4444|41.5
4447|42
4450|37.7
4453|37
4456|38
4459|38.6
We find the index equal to 1.0 Angstrom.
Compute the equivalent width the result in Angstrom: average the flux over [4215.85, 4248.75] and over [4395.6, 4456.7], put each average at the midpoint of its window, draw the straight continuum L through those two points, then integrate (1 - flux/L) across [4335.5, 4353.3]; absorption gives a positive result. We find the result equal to 1.2 Angstrom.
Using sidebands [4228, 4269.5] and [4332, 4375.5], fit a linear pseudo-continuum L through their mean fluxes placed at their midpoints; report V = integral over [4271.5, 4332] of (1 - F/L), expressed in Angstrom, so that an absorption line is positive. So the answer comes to 5.5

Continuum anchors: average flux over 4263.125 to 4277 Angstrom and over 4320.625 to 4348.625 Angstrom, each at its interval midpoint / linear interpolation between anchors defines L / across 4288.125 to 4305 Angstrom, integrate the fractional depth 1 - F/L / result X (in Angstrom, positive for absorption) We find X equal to 2.9 Angstrom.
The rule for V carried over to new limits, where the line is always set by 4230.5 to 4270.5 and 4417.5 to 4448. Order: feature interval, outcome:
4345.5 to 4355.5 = 0.36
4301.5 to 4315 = 3.15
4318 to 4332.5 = 0.12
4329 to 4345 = 0.85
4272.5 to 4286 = 0.46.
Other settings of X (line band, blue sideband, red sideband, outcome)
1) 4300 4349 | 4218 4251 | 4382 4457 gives 4.6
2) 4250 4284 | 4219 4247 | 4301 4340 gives 1.2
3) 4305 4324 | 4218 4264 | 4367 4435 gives 2.0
